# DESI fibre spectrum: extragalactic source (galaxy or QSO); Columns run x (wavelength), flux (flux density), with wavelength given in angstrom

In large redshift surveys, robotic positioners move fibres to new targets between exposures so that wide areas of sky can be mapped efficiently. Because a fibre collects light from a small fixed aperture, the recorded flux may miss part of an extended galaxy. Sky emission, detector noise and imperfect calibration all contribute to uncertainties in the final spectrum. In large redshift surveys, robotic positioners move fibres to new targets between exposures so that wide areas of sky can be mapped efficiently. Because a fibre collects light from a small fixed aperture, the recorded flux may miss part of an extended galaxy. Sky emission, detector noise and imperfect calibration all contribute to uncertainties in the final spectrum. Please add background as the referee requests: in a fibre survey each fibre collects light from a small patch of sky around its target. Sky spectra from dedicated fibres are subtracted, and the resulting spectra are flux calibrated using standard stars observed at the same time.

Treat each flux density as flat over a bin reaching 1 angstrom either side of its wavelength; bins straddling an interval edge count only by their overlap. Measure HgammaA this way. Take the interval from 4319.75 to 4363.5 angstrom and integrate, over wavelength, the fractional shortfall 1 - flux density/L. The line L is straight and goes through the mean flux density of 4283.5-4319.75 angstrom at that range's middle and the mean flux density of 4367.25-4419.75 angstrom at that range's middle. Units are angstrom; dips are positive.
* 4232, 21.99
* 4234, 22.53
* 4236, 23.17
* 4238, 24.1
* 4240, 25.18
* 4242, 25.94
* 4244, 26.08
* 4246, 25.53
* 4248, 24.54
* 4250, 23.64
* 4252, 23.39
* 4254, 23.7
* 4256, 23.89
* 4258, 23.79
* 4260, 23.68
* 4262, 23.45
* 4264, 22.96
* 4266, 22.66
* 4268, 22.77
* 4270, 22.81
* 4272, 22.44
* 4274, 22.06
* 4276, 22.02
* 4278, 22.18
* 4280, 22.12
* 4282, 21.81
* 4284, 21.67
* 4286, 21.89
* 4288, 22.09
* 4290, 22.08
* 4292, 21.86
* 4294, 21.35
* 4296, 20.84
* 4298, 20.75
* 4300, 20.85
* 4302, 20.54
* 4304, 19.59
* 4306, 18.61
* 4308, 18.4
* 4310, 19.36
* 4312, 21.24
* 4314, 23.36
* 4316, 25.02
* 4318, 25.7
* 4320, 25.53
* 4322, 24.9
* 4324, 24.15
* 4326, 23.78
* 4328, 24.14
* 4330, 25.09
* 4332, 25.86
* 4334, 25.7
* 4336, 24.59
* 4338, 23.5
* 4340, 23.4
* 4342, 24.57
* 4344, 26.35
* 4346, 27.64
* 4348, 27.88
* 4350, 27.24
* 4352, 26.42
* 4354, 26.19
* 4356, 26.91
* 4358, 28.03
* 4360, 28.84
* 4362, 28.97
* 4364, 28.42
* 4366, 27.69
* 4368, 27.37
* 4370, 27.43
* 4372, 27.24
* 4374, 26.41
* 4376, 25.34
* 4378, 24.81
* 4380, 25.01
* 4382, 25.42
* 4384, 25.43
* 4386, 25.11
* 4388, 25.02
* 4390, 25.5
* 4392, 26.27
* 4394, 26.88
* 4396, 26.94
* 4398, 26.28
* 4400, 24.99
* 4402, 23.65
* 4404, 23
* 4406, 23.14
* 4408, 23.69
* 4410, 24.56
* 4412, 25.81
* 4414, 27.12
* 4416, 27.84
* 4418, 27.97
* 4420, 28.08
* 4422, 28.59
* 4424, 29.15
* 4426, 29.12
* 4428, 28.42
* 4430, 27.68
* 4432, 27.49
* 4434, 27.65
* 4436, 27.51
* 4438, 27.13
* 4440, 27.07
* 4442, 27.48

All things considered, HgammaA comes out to -4.8 angstrom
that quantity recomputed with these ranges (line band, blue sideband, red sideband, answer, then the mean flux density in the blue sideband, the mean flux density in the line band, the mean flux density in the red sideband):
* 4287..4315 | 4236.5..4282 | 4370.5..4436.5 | 4.1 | 23.5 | 20.8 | 26.3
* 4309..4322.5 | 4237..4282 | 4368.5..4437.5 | 0.6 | 23.5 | 23.5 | 26.3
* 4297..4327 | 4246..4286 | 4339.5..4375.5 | 3.5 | 23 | 22.1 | 27.1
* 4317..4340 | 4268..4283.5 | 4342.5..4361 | 0.8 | 22.2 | 24.8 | 27.2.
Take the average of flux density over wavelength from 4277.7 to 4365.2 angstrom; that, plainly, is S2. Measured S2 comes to 23.9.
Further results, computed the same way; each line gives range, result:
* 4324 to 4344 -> 24.6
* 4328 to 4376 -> 26.5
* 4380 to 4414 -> 25.2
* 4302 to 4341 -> 23.2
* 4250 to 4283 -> 22.9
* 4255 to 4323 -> 22.2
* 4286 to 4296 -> 21.7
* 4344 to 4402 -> 26.6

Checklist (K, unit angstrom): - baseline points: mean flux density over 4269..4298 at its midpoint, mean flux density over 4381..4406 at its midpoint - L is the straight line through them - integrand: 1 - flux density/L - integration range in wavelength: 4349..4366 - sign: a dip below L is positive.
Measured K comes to -2.4 angstrom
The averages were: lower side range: 21.9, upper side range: 25.3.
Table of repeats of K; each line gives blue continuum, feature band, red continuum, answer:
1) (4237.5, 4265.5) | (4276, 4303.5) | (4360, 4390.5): 3.8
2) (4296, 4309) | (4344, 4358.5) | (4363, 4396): -1.9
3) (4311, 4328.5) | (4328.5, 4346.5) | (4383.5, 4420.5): -0.4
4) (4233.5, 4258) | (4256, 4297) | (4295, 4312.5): -0.6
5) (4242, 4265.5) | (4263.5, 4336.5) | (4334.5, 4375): 8.2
